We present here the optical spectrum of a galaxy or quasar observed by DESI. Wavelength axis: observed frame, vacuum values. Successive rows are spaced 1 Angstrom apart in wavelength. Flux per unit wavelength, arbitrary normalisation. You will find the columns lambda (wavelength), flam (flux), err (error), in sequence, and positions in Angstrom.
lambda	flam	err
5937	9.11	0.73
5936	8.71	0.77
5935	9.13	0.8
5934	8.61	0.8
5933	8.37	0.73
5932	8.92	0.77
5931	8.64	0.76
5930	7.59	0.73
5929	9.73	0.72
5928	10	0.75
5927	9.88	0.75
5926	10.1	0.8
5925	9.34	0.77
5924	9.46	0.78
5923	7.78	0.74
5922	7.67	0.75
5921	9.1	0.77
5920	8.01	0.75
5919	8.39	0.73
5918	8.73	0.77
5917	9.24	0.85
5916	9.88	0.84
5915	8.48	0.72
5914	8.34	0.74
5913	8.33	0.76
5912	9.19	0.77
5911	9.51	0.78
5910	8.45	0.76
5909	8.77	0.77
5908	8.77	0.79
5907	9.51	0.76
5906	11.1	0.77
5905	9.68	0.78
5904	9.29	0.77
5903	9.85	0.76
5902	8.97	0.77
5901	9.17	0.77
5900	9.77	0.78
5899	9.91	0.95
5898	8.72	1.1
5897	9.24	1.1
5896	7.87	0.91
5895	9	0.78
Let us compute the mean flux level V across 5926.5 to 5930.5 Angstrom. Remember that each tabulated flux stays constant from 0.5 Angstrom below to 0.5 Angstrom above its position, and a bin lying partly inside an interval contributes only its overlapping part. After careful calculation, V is 9.3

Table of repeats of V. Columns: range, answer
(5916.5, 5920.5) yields 8.59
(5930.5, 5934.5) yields 8.63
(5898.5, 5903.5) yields 9.53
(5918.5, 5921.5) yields 8.5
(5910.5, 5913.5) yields 9.01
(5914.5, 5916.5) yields 9.18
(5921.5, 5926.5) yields 8.87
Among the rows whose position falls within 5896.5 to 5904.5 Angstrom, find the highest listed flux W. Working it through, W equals 9.91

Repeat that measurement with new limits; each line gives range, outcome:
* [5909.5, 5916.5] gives 9.88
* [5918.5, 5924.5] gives 9.46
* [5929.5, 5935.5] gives 9.13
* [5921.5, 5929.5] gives 10.1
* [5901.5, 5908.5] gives 11.1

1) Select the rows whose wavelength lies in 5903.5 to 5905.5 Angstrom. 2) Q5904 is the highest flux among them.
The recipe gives 9.68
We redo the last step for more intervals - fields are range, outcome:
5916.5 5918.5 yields 9.24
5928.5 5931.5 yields 9.73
